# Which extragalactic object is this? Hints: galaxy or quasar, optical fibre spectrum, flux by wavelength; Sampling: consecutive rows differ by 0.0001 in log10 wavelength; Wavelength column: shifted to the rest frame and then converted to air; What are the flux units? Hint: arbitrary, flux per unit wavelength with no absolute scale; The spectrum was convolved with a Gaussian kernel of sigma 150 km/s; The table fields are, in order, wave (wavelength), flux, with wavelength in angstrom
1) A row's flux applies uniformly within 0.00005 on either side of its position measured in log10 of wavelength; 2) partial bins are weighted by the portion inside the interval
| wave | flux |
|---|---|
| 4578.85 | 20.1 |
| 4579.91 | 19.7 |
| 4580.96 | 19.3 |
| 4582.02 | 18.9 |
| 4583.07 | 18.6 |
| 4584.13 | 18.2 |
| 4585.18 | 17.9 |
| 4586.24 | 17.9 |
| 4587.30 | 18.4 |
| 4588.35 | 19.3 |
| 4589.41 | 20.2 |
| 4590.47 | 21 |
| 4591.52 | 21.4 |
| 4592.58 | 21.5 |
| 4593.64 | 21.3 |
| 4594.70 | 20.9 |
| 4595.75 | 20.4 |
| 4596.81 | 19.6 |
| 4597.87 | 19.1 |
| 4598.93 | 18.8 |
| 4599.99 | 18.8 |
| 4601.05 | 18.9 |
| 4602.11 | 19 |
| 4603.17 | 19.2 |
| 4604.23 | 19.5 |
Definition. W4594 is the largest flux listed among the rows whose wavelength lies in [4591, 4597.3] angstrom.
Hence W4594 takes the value 21.5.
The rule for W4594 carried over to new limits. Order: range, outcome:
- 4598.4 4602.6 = 19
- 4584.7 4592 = 21.4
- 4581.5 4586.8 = 18.9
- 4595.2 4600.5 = 20.4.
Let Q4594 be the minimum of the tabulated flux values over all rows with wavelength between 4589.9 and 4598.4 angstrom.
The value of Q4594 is 19.1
